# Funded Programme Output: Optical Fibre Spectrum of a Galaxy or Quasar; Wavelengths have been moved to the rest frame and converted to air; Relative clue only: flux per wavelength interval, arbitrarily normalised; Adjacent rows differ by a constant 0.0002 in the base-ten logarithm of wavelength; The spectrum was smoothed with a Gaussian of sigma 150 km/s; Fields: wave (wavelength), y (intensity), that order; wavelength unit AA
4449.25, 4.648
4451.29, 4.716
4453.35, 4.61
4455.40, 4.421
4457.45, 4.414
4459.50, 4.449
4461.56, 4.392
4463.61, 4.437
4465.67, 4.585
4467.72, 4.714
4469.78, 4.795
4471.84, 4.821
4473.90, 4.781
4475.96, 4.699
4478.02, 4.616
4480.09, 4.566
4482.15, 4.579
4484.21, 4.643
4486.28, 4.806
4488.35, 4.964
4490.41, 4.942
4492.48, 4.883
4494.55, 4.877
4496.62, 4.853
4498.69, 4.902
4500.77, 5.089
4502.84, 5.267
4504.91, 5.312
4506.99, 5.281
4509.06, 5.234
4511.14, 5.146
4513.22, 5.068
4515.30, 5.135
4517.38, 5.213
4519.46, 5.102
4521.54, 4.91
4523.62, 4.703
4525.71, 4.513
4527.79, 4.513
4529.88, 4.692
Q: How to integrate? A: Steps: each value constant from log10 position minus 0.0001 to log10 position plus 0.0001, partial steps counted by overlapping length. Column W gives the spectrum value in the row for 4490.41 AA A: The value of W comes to 4.942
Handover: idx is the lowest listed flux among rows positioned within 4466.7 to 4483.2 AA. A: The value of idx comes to 4.566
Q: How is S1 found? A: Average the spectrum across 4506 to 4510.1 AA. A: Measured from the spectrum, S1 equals 5.26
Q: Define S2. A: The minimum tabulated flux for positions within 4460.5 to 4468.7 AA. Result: 4.392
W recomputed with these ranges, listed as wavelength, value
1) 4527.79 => 4.513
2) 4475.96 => 4.699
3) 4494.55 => 4.877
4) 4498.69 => 4.902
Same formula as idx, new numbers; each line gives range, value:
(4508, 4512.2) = 5.146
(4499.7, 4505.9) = 5.089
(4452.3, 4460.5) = 4.414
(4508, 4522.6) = 4.91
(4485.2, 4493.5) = 4.806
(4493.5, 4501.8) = 4.853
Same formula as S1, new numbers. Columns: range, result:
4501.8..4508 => 5.29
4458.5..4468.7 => 4.52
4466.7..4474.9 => 4.78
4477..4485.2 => 4.6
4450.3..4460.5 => 4.52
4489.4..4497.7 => 4.89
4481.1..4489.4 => 4.75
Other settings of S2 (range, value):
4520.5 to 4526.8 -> 4.513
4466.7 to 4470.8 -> 4.714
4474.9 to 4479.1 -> 4.616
